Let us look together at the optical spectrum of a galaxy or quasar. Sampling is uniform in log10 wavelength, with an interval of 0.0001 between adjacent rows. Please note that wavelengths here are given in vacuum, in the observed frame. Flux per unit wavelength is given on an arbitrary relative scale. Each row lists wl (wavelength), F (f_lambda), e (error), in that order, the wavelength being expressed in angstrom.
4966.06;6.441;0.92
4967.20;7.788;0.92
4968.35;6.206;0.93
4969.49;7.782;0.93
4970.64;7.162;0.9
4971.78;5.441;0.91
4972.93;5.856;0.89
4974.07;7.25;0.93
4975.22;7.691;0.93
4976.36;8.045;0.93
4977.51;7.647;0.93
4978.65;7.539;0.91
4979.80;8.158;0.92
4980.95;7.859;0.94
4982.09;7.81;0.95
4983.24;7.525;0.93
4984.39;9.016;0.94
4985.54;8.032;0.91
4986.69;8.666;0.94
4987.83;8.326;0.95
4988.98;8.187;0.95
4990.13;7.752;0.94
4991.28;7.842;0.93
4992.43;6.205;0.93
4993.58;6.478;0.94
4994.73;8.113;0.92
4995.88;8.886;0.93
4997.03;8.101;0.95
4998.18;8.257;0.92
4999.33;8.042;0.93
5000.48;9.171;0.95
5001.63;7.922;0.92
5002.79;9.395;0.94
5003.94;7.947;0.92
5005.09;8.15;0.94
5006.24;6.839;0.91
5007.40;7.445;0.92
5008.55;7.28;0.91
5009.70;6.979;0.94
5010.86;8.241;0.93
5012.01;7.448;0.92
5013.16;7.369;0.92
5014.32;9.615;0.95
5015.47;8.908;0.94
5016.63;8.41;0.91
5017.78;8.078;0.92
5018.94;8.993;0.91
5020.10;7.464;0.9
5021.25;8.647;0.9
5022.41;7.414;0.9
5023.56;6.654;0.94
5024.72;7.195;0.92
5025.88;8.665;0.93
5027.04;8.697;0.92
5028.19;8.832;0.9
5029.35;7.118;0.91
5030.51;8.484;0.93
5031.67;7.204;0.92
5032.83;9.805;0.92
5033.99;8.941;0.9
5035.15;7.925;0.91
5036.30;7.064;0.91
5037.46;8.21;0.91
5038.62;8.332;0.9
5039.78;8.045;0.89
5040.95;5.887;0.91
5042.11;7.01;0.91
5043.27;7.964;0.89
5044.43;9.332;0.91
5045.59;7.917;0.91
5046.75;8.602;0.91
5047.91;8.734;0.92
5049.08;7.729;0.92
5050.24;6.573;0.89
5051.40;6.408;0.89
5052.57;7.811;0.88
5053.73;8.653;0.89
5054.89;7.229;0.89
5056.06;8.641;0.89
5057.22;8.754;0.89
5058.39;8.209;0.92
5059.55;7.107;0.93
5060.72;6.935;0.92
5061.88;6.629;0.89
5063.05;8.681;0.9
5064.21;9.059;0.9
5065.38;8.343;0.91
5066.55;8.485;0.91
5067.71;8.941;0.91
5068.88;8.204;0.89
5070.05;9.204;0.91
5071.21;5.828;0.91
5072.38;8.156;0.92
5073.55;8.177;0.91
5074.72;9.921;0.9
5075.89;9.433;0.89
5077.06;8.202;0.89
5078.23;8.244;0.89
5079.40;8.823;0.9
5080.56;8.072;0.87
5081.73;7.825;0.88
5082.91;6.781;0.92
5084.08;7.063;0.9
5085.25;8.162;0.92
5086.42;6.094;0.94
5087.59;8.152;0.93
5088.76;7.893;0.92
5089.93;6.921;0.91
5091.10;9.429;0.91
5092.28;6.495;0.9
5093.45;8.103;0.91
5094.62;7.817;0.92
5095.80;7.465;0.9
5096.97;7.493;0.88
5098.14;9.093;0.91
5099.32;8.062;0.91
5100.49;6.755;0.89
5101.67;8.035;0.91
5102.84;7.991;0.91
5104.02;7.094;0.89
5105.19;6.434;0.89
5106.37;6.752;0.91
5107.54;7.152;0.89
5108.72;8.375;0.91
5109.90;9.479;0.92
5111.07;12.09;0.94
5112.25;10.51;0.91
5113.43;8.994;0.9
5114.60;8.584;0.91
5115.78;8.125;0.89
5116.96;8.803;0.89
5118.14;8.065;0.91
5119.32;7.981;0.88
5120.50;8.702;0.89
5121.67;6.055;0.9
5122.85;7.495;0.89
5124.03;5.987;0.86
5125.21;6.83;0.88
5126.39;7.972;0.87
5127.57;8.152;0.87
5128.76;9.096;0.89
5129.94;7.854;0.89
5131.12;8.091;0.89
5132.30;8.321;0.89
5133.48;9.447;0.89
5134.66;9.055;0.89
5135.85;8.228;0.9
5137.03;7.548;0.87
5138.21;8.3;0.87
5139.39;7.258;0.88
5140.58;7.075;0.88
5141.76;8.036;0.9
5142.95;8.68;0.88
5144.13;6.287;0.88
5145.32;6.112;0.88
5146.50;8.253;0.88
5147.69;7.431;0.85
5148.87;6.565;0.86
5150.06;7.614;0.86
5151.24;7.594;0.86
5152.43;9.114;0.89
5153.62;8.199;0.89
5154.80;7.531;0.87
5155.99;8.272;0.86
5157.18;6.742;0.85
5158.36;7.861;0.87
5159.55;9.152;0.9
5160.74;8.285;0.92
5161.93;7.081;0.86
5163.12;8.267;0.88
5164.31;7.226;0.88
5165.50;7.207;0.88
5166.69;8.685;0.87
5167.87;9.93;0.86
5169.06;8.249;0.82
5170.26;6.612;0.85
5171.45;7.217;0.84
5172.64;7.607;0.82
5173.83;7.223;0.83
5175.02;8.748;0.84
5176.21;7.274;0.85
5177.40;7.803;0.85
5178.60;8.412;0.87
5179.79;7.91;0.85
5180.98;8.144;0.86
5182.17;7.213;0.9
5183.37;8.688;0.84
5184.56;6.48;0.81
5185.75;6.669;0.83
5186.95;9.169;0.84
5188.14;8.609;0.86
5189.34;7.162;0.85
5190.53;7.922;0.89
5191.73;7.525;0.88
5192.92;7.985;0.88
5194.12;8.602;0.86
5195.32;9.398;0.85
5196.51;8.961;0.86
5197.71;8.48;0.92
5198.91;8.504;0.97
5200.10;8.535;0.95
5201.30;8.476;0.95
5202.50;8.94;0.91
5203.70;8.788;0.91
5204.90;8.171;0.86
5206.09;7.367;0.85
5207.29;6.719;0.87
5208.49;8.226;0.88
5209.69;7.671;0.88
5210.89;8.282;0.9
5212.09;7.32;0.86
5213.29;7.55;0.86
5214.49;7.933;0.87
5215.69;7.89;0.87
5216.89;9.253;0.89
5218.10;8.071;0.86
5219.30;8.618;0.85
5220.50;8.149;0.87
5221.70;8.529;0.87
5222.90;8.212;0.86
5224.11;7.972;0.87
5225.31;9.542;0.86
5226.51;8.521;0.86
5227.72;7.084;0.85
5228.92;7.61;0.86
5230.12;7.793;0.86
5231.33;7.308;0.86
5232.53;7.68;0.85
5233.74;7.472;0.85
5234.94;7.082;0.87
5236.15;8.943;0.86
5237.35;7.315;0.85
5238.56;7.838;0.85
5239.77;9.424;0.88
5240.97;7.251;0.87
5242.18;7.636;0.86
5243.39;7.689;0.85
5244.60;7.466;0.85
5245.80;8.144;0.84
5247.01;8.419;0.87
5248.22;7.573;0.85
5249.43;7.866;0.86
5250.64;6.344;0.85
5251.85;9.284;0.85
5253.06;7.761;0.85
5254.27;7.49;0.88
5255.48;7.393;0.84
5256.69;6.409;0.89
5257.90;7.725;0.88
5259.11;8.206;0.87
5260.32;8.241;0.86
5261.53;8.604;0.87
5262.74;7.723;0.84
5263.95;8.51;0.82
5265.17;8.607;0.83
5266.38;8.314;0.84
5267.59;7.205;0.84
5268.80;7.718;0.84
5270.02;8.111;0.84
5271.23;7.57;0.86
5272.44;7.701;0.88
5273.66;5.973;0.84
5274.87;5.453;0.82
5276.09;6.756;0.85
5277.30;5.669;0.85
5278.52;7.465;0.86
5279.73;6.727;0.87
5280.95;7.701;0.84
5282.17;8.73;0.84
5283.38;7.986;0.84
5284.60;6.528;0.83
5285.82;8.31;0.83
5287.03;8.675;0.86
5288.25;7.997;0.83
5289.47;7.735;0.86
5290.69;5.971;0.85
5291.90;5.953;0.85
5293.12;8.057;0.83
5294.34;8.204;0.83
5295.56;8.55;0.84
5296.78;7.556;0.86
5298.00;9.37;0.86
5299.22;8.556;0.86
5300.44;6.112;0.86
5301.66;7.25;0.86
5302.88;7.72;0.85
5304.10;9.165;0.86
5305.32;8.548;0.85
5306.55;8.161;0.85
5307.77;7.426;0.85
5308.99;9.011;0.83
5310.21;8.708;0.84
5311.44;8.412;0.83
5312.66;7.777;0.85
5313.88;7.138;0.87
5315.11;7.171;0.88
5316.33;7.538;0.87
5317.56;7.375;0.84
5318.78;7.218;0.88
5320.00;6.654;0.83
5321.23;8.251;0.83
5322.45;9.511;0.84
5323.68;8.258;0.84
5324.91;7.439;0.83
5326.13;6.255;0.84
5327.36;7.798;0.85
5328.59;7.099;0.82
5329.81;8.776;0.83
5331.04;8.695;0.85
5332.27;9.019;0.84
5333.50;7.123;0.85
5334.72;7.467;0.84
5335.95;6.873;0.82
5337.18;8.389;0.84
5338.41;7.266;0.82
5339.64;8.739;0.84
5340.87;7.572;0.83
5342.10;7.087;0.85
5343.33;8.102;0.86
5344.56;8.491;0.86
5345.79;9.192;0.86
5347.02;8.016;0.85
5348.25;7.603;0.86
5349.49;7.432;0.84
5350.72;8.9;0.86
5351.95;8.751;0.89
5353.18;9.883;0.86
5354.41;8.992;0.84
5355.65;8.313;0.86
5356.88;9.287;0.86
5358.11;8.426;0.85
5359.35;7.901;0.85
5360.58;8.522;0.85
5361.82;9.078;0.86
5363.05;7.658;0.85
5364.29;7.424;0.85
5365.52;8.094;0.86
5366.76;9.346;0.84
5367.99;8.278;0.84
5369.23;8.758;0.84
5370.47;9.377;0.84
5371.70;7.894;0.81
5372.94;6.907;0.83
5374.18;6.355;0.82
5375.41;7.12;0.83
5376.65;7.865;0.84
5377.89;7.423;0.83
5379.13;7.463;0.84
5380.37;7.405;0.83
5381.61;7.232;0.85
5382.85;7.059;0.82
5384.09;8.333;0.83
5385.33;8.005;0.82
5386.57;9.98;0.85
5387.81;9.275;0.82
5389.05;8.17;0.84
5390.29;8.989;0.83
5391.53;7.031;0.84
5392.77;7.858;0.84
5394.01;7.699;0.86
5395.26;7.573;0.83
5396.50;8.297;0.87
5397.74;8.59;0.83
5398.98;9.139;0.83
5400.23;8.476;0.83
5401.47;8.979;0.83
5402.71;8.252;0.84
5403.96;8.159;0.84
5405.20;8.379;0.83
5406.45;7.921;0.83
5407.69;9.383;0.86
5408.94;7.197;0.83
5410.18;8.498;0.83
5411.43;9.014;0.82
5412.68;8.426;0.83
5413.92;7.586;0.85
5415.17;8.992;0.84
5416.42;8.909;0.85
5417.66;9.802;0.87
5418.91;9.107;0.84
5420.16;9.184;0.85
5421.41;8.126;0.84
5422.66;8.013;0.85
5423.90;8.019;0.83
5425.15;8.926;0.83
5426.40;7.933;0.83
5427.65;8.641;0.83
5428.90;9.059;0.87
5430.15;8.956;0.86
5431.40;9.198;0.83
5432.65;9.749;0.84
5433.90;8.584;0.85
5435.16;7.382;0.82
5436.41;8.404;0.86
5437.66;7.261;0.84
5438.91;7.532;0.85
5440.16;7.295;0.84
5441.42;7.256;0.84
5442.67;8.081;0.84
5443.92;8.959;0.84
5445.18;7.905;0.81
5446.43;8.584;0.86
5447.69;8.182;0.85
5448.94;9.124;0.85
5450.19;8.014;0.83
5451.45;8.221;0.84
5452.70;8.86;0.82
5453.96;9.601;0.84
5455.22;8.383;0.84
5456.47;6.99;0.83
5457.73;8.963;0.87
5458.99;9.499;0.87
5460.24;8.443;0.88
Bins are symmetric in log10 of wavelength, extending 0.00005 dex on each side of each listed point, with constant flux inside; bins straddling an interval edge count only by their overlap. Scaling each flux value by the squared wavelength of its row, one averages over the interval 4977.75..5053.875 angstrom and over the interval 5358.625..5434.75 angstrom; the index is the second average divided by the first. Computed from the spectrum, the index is 1.2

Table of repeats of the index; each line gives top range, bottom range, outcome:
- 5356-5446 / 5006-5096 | 1.19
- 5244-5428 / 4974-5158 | 1.11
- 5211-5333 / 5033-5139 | 1.04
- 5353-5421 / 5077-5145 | 1.16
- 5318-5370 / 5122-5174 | 1.12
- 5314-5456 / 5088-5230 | 1.12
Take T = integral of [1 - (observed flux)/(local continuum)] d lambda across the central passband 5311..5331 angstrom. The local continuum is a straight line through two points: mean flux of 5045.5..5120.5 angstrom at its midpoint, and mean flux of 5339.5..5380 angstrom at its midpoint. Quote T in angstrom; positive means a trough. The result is 1.2 angstrom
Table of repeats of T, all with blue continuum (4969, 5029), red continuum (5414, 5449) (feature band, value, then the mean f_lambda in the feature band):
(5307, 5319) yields 0.71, 7.8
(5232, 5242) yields 0.39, 7.87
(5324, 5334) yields 0.62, 7.79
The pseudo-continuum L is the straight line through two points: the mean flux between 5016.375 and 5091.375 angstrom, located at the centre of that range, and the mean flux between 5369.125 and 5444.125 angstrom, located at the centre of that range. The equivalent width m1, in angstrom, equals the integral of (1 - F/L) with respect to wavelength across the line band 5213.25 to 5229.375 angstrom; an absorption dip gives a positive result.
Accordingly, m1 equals -0.2 angstrom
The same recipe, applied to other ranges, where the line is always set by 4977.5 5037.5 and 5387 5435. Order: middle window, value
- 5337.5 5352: 0.6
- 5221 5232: 0.3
